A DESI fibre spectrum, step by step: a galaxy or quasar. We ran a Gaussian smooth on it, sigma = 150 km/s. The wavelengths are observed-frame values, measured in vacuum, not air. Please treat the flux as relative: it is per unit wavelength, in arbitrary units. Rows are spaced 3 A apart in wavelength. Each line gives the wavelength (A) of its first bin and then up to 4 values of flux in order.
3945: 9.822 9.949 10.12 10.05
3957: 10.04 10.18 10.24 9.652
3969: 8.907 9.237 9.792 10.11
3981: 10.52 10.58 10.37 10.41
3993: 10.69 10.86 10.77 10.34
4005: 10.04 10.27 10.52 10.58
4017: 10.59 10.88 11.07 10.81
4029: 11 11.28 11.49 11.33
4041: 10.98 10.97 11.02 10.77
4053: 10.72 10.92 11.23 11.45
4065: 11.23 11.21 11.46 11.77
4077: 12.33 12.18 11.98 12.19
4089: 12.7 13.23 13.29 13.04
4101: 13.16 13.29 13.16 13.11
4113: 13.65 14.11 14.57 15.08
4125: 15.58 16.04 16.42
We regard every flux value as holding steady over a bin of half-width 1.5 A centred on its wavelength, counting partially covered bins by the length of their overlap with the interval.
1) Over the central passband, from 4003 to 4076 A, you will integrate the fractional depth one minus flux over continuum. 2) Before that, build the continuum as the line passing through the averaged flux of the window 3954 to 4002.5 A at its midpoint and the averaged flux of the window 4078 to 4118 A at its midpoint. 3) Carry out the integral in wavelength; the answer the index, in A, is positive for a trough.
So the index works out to 3.9 A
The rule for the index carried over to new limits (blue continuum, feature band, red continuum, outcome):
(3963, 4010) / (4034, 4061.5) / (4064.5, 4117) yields 1.3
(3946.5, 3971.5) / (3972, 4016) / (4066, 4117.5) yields 0.9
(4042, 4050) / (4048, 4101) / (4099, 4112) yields 0.6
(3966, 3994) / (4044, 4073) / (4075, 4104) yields 2.0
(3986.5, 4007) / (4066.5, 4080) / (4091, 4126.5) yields 1.1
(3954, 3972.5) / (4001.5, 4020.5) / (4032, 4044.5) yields 0.4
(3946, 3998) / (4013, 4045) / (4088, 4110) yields 1.3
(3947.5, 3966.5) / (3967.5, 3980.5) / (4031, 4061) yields 0.8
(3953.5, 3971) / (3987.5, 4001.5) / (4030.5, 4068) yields -0.5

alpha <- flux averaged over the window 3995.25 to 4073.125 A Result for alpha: 10.9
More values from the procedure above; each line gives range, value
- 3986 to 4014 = 10.5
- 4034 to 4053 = 11.1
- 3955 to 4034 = 10.4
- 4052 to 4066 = 11.1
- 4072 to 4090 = 12.2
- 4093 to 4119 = 13.4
